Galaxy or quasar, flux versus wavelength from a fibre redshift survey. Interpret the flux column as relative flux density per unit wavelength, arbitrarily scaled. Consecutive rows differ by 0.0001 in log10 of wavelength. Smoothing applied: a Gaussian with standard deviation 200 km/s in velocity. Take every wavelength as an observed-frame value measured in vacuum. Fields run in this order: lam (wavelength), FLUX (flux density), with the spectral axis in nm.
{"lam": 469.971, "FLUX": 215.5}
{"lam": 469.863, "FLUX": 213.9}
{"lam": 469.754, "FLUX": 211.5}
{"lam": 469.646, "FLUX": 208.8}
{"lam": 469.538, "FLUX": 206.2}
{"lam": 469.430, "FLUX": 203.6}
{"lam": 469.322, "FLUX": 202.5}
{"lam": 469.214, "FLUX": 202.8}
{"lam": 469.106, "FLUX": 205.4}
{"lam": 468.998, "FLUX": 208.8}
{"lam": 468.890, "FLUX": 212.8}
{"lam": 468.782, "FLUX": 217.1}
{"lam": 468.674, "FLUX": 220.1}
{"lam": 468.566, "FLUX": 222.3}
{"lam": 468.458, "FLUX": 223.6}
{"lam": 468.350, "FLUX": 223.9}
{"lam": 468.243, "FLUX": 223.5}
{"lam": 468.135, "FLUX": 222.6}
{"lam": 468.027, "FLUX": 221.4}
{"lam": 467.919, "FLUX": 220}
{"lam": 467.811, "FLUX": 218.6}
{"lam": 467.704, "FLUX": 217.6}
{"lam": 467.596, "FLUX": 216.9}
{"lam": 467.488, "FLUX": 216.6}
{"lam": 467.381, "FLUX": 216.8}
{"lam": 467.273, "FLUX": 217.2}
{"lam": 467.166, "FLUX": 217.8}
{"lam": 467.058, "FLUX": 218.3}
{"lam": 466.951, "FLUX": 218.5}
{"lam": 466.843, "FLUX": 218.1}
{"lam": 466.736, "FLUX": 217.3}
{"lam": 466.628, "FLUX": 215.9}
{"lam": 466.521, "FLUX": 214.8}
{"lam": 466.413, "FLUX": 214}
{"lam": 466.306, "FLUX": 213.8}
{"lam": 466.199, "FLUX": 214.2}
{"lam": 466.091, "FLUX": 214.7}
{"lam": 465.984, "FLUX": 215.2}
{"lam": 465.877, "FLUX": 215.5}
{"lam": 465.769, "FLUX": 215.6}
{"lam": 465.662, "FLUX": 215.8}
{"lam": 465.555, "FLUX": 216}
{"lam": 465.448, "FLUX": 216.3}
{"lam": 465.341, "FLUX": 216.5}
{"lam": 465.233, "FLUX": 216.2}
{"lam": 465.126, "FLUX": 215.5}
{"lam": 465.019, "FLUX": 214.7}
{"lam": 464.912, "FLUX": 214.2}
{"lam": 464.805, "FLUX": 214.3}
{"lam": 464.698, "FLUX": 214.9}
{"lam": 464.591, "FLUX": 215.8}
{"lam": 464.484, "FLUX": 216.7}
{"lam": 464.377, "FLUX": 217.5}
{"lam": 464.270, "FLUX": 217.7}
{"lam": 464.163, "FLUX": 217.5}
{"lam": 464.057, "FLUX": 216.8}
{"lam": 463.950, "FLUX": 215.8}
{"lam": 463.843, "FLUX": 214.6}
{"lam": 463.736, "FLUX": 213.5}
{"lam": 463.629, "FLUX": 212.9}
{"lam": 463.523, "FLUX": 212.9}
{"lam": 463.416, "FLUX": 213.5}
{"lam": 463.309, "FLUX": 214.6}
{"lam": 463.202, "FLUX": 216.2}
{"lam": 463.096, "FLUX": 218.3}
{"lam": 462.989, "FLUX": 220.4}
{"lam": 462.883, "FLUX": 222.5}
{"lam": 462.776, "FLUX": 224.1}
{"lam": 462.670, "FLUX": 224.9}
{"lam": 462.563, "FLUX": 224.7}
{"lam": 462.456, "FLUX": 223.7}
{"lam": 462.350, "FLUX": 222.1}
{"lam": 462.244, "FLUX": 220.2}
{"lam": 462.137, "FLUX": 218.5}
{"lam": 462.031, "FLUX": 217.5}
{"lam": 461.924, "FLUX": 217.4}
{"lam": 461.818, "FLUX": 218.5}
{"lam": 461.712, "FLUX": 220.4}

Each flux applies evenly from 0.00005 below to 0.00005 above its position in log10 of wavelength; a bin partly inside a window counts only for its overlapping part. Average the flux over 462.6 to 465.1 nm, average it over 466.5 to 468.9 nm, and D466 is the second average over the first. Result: 1.01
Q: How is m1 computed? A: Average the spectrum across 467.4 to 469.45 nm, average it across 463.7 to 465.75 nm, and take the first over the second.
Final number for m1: 1.00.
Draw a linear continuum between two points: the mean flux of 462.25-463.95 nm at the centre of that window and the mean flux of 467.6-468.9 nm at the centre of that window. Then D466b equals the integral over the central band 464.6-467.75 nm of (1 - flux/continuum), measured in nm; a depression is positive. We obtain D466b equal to 0.05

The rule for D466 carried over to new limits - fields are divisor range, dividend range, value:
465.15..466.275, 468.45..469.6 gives 0.98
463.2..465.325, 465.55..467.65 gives 1.00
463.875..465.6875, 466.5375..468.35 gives 1.01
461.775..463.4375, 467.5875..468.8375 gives 1.00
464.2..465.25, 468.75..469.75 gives 0.96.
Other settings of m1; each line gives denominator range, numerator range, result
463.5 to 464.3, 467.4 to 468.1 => 1.01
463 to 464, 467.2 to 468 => 1.01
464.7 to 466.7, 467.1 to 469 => 1.02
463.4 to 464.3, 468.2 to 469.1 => 1.01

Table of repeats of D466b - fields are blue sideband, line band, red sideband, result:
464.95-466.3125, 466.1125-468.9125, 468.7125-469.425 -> -0.09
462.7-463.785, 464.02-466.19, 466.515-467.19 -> 0.01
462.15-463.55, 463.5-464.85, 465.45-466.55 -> 0.01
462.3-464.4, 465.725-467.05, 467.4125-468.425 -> 0.02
